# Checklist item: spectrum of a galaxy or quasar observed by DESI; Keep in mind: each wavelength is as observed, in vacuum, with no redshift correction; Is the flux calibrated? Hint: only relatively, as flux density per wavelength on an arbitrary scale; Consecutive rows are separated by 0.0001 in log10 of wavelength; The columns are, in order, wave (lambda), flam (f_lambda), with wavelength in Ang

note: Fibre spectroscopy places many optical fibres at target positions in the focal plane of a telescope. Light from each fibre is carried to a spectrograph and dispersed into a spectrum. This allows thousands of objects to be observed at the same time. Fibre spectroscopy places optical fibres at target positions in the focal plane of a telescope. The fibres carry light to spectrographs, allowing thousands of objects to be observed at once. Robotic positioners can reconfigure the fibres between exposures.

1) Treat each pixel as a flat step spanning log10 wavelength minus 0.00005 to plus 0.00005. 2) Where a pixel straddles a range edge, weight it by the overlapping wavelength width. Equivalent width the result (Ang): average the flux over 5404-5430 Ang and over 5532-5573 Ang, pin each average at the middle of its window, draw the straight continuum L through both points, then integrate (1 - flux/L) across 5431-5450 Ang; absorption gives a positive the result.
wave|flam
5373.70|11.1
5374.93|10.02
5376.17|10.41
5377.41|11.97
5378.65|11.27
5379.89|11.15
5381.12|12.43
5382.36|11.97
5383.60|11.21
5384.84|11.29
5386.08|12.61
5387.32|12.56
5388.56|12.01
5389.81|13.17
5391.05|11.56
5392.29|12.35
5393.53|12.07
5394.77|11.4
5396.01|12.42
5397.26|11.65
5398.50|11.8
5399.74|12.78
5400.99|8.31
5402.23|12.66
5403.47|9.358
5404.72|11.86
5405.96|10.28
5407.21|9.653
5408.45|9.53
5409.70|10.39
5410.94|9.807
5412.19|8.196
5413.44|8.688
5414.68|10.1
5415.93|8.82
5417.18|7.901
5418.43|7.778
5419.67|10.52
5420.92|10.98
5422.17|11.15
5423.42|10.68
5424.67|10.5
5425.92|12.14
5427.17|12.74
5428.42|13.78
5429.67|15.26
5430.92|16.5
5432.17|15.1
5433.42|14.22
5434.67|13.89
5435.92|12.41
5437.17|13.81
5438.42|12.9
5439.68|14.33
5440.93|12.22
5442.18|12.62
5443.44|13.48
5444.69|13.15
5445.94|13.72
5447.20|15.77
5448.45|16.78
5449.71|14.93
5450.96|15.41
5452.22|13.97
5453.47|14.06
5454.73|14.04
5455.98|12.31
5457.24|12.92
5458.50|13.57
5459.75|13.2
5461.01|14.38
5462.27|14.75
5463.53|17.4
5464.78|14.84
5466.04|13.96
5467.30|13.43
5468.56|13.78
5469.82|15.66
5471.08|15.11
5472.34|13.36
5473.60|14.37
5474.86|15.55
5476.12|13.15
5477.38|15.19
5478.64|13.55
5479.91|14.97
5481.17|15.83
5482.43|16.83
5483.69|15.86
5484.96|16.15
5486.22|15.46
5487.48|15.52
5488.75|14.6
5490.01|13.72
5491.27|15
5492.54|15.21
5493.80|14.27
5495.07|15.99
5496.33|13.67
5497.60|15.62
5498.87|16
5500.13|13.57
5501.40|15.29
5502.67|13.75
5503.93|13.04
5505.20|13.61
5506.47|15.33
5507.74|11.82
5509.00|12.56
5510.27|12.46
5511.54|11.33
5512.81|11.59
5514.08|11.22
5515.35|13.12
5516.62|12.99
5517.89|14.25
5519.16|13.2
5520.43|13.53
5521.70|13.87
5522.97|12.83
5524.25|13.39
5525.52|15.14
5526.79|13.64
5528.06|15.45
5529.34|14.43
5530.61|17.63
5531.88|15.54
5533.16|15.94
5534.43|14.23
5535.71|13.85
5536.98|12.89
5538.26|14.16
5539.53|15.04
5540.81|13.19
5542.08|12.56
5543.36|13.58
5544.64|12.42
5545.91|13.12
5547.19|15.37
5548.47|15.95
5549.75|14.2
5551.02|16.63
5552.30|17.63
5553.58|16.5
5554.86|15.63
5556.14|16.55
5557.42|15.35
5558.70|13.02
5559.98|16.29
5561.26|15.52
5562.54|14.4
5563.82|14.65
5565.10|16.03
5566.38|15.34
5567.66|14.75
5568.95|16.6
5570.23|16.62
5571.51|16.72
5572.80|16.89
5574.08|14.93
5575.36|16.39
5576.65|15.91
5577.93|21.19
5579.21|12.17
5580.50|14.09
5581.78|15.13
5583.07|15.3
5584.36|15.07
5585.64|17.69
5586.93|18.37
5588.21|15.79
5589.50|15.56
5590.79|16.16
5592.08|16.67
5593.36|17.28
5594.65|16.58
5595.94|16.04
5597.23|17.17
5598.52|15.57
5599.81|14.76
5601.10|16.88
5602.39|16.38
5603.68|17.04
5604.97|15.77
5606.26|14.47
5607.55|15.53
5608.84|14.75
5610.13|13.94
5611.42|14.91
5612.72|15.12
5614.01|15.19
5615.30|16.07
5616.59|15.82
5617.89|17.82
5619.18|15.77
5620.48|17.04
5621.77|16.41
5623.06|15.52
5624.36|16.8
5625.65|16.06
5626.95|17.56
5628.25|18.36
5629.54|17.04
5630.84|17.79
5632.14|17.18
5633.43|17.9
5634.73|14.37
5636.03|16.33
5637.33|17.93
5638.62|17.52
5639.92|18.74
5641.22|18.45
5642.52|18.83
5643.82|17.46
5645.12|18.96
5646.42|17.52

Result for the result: -4.7 Ang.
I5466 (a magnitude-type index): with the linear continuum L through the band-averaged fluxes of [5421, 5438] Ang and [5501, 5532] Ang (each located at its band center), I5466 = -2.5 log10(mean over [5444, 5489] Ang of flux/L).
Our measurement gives -0.10 mag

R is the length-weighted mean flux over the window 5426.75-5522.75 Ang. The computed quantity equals 14.2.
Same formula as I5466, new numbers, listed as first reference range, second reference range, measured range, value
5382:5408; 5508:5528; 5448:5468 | -0.165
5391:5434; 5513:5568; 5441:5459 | -0.151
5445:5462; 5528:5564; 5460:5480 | -0.016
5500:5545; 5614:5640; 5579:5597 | -0.021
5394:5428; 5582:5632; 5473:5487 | -0.211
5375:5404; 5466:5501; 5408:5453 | 0.063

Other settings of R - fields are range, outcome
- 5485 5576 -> 14.6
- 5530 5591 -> 15.4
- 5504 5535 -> 13.7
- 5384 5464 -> 12.3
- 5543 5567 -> 15.2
